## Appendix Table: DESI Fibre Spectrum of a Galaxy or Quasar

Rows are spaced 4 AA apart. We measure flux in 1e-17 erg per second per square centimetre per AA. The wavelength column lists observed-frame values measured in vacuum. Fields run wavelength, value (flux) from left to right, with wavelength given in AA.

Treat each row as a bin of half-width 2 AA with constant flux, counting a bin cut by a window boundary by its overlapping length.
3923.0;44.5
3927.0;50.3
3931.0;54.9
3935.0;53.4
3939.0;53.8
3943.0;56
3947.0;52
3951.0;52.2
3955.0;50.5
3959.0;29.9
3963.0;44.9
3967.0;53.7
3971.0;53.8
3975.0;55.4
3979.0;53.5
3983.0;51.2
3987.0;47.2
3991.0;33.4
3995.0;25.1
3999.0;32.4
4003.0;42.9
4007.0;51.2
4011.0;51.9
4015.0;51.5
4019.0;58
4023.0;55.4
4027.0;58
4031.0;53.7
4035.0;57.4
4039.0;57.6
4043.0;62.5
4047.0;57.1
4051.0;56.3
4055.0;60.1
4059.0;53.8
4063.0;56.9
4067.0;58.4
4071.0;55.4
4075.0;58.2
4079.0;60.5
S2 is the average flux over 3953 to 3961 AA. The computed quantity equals 40.2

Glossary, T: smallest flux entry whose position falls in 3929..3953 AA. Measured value 52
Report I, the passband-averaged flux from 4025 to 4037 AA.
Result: 56.4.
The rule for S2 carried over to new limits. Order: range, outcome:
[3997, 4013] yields 44.6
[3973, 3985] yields 53.4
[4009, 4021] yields 53.8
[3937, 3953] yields 53.5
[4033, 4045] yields 59.2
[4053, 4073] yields 56.9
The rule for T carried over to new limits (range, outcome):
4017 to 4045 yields 53.7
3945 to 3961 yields 29.9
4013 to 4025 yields 51.5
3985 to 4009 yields 25.1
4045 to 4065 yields 53.8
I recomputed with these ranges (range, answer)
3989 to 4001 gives 30.3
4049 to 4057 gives 58.2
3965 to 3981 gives 54.1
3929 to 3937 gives 54.1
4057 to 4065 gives 55.3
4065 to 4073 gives 56.9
